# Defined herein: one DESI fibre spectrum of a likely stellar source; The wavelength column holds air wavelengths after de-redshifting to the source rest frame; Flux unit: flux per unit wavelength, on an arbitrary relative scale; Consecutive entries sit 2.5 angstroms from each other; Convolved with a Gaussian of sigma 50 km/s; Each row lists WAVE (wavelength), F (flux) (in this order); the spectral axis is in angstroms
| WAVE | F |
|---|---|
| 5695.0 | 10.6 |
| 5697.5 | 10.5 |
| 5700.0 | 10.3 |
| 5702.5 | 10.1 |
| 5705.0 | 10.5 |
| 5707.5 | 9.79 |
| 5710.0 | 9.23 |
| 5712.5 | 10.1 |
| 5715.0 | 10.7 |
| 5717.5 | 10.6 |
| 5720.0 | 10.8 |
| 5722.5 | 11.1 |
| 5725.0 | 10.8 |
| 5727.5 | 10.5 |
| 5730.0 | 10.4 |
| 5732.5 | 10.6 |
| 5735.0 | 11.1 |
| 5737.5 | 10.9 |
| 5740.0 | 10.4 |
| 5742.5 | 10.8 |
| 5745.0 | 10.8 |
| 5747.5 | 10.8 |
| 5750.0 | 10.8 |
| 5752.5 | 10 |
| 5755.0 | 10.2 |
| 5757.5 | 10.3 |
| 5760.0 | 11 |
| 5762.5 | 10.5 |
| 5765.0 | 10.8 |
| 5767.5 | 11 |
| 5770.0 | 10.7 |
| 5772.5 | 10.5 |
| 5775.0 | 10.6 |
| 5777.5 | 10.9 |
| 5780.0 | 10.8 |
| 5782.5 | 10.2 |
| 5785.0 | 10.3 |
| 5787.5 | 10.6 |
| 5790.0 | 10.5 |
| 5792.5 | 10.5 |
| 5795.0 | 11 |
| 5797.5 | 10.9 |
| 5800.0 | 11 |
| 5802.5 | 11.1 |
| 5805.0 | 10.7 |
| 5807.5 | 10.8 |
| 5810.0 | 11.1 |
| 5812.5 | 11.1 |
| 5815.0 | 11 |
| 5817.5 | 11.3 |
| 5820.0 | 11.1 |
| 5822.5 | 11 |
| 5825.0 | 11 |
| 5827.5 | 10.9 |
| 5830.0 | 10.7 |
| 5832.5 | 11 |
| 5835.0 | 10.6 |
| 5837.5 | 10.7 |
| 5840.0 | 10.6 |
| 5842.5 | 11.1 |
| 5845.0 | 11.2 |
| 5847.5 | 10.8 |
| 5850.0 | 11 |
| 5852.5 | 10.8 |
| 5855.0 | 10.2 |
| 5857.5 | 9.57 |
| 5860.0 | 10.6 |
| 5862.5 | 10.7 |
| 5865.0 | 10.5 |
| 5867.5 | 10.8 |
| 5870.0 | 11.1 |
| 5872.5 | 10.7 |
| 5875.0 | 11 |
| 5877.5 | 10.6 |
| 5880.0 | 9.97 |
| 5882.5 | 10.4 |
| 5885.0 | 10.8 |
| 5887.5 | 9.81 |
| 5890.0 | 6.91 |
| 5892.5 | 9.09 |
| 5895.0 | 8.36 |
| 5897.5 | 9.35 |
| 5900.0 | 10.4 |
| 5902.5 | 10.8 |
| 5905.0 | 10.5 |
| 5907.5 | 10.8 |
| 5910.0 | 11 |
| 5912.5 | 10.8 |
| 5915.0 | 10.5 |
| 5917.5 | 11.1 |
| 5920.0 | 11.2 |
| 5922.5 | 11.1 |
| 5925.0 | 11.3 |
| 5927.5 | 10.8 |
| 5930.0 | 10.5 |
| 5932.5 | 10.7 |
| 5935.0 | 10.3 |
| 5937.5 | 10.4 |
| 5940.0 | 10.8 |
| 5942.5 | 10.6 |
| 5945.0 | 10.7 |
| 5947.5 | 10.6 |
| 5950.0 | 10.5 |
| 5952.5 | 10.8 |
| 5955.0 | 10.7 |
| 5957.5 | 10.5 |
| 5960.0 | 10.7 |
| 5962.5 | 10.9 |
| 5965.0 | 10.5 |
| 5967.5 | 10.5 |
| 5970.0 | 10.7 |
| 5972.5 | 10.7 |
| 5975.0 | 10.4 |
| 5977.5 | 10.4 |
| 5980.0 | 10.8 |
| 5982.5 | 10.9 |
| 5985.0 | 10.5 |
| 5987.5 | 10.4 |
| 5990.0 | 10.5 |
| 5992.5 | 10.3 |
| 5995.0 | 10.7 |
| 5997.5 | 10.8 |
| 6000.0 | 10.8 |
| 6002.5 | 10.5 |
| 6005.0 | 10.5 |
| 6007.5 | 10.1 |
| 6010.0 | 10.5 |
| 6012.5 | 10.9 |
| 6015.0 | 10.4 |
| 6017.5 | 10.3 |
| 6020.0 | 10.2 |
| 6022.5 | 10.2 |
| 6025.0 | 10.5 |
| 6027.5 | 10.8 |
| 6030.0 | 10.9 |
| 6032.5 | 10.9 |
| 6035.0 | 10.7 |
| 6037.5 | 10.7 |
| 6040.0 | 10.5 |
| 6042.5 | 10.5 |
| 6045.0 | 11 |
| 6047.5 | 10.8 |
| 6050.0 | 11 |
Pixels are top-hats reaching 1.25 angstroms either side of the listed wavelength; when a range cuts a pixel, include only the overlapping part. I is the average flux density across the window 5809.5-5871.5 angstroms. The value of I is 10.8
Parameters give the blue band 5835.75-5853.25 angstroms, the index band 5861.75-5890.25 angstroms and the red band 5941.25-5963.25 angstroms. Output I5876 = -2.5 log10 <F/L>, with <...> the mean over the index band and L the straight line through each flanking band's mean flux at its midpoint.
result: 0.04 mag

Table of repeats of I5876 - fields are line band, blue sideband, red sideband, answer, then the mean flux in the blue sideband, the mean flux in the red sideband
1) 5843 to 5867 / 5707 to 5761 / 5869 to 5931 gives -0.02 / 10.5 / 10.4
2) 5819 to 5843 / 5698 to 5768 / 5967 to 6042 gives -0.03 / 10.5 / 10.6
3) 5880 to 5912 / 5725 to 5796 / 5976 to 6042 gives 0.08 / 10.6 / 10.6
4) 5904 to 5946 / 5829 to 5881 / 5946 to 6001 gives -0.01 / 10.7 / 10.6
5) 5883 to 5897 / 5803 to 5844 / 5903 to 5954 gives 0.19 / 10.9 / 10.8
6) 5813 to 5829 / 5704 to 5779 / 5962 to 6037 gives -0.05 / 10.6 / 10.6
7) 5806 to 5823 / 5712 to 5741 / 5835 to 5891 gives -0.05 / 10.7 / 10.5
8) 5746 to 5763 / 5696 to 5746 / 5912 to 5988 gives 0.00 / 10.5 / 10.7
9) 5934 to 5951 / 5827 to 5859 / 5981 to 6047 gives 0.01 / 10.7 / 10.6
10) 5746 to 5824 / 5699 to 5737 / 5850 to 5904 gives -0.04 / 10.5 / 10.1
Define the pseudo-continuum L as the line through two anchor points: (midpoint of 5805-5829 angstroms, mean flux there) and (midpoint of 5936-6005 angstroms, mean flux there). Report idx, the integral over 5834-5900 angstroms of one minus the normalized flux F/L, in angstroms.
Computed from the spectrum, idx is 3.7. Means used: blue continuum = 11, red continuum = 10.6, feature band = 10.3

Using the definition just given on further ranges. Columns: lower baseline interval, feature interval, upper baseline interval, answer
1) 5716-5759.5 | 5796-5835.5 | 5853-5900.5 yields -2.5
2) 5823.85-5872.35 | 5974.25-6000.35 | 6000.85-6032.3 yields -0.1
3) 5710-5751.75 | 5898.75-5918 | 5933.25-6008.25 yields -0.2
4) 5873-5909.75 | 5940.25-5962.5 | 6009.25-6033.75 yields -0.9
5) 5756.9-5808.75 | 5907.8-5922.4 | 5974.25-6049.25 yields -0.4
